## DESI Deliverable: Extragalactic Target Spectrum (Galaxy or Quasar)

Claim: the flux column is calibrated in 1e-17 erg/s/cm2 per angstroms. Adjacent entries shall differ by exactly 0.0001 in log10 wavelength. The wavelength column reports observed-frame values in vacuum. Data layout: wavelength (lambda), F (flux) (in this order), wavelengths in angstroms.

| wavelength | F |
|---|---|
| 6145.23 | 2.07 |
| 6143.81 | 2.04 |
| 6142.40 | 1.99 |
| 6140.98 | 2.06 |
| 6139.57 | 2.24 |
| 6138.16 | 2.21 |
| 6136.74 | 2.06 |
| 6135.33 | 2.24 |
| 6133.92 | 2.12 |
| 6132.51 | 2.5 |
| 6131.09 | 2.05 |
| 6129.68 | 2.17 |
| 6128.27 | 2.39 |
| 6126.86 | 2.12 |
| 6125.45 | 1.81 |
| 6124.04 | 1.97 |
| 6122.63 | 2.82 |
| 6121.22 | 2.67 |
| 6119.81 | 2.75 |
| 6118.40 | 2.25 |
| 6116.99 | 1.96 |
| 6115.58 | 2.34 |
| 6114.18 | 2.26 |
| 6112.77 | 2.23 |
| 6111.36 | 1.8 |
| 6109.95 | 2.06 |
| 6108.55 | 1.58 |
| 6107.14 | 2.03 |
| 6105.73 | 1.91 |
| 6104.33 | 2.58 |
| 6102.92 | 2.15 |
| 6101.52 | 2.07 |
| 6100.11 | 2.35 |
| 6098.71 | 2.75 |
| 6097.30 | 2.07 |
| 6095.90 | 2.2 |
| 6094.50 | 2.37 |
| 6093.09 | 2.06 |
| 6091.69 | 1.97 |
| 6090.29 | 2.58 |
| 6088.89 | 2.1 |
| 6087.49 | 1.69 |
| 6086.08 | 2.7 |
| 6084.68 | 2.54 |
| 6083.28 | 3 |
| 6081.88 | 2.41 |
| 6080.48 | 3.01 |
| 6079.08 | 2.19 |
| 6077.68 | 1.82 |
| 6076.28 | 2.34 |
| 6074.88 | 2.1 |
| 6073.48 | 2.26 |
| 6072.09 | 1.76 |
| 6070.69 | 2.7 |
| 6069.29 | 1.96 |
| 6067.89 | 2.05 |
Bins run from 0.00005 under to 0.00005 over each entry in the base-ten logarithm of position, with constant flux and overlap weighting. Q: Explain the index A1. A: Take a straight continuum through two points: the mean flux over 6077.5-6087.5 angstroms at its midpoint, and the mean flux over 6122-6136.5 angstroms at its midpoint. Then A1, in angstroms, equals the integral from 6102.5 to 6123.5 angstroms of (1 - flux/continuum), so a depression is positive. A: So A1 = 0.75 angstroms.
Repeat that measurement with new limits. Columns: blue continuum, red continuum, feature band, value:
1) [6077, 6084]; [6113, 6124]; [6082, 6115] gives 3.0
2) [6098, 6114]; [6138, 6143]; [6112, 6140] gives -1.7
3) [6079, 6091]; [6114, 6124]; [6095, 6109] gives 1.5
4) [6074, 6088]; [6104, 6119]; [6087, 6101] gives 0.2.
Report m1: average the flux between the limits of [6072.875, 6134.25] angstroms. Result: 2.25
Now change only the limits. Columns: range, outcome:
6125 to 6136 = 2.18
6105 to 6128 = 2.17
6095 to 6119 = 2.15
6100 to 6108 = 2.16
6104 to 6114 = 2.02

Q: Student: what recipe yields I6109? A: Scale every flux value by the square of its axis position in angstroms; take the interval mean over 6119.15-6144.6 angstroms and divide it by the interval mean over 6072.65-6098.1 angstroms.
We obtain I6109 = 0.99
